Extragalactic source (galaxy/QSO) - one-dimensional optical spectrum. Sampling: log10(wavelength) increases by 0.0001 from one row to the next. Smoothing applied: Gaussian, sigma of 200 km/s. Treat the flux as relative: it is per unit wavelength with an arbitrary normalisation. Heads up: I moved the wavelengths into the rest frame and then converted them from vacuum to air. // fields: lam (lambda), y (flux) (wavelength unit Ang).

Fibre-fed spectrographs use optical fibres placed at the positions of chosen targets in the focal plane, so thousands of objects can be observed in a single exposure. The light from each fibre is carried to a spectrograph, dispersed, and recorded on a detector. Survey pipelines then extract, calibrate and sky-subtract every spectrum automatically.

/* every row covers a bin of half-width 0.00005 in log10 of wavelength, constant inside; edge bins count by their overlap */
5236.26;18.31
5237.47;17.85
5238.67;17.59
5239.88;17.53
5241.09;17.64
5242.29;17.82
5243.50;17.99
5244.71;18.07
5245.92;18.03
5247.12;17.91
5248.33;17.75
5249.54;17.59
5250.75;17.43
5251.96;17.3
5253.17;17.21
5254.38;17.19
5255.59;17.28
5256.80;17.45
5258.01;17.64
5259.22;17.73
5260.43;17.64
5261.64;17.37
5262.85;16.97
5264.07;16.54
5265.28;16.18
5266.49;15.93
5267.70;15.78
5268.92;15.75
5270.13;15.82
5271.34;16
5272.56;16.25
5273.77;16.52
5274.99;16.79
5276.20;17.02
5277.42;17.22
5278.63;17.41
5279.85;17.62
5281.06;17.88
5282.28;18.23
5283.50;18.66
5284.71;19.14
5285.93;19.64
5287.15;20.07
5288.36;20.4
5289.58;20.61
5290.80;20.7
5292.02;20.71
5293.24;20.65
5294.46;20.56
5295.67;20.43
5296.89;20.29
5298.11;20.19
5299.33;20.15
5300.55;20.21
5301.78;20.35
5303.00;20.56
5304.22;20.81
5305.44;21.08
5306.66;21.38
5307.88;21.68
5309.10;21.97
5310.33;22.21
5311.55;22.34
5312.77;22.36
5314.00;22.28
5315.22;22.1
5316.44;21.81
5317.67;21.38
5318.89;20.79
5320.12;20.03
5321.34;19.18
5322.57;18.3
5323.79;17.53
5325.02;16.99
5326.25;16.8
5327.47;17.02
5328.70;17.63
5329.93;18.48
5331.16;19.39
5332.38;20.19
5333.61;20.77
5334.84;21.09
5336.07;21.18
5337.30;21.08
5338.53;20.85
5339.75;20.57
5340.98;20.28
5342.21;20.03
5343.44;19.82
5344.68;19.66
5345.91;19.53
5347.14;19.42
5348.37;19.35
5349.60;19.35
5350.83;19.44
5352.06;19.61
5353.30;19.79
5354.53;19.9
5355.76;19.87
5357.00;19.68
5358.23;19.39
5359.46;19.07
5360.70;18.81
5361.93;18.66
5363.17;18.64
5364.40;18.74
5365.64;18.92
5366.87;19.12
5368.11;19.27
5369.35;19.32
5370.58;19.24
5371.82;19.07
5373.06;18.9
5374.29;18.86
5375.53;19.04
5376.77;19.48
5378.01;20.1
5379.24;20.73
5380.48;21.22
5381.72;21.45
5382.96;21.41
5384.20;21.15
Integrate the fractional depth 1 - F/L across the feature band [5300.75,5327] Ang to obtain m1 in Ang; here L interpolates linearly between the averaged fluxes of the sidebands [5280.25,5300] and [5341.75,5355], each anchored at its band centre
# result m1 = -1.0 Ang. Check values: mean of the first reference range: 19.9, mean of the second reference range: 19.6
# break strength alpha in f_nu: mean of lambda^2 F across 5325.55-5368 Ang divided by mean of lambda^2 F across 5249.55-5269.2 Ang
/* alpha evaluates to 1.18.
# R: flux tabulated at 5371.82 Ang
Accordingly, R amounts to 19.07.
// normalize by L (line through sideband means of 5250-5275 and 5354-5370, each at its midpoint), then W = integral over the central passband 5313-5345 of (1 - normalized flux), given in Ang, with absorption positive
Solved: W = -2.5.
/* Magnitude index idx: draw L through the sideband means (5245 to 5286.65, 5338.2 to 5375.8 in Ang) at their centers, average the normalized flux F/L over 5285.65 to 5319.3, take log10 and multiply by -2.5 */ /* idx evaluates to -0.16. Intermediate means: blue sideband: 17.3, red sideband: 19.4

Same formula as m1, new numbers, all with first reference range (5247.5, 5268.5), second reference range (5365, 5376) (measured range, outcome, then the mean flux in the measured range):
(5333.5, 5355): -1.69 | 20.1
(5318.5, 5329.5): 0.03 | 18.2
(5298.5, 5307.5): -1.39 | 20.7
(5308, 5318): -2.21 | 22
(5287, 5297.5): -1.66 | 20.5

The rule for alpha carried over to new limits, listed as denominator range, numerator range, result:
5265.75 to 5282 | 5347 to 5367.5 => 1.19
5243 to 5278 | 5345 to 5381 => 1.18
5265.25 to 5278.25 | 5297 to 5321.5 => 1.31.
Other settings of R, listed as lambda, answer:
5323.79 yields 17.53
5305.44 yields 21.08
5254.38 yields 17.19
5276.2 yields 17.02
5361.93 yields 18.66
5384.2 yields 21.15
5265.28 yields 16.18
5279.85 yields 17.62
